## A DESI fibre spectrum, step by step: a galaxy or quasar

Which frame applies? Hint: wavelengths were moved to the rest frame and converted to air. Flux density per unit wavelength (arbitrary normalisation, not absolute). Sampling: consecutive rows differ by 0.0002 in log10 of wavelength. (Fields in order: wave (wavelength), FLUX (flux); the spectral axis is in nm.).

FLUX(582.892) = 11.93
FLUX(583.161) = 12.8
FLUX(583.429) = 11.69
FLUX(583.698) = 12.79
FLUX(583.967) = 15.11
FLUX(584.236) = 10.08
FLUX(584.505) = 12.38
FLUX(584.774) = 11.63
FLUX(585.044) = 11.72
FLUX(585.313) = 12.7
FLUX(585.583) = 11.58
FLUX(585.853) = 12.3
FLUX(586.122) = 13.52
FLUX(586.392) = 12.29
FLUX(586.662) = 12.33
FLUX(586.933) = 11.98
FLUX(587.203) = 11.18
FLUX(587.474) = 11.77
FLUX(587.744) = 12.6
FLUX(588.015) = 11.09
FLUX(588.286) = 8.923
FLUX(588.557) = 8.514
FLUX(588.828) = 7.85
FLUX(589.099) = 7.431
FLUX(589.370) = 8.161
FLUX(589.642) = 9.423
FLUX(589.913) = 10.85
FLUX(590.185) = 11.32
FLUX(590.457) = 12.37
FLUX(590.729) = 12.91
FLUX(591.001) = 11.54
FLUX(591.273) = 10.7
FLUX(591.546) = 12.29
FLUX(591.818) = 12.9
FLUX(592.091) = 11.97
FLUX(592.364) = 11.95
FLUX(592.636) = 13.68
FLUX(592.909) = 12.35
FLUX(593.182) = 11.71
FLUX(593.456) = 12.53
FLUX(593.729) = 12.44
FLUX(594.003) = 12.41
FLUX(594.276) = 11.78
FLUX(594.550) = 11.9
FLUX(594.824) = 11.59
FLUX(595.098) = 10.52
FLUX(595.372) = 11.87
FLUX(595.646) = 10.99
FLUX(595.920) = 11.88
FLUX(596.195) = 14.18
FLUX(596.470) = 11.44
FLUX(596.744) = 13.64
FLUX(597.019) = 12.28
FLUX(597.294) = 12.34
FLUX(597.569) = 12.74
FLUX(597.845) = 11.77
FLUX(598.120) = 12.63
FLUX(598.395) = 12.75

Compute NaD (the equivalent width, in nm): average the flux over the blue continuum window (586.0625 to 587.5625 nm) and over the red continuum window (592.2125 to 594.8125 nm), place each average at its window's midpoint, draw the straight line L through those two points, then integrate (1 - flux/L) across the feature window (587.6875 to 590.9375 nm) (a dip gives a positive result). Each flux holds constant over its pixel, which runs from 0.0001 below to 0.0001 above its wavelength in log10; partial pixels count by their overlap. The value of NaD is 0.556 nm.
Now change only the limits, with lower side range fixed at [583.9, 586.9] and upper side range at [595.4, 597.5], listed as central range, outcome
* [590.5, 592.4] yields 0.041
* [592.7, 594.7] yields 0.022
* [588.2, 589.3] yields 0.371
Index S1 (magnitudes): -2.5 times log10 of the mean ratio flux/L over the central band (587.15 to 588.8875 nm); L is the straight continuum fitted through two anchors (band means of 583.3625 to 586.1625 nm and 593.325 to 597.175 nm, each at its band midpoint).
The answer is 0.18 mag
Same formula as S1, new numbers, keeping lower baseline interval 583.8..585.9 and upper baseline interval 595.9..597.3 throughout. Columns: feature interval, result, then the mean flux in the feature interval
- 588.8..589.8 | 0.432 mag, 8.32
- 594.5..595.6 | 0.113 mag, 11.4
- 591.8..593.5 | 0.012 mag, 12.4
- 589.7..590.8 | 0.072 mag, 11.6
